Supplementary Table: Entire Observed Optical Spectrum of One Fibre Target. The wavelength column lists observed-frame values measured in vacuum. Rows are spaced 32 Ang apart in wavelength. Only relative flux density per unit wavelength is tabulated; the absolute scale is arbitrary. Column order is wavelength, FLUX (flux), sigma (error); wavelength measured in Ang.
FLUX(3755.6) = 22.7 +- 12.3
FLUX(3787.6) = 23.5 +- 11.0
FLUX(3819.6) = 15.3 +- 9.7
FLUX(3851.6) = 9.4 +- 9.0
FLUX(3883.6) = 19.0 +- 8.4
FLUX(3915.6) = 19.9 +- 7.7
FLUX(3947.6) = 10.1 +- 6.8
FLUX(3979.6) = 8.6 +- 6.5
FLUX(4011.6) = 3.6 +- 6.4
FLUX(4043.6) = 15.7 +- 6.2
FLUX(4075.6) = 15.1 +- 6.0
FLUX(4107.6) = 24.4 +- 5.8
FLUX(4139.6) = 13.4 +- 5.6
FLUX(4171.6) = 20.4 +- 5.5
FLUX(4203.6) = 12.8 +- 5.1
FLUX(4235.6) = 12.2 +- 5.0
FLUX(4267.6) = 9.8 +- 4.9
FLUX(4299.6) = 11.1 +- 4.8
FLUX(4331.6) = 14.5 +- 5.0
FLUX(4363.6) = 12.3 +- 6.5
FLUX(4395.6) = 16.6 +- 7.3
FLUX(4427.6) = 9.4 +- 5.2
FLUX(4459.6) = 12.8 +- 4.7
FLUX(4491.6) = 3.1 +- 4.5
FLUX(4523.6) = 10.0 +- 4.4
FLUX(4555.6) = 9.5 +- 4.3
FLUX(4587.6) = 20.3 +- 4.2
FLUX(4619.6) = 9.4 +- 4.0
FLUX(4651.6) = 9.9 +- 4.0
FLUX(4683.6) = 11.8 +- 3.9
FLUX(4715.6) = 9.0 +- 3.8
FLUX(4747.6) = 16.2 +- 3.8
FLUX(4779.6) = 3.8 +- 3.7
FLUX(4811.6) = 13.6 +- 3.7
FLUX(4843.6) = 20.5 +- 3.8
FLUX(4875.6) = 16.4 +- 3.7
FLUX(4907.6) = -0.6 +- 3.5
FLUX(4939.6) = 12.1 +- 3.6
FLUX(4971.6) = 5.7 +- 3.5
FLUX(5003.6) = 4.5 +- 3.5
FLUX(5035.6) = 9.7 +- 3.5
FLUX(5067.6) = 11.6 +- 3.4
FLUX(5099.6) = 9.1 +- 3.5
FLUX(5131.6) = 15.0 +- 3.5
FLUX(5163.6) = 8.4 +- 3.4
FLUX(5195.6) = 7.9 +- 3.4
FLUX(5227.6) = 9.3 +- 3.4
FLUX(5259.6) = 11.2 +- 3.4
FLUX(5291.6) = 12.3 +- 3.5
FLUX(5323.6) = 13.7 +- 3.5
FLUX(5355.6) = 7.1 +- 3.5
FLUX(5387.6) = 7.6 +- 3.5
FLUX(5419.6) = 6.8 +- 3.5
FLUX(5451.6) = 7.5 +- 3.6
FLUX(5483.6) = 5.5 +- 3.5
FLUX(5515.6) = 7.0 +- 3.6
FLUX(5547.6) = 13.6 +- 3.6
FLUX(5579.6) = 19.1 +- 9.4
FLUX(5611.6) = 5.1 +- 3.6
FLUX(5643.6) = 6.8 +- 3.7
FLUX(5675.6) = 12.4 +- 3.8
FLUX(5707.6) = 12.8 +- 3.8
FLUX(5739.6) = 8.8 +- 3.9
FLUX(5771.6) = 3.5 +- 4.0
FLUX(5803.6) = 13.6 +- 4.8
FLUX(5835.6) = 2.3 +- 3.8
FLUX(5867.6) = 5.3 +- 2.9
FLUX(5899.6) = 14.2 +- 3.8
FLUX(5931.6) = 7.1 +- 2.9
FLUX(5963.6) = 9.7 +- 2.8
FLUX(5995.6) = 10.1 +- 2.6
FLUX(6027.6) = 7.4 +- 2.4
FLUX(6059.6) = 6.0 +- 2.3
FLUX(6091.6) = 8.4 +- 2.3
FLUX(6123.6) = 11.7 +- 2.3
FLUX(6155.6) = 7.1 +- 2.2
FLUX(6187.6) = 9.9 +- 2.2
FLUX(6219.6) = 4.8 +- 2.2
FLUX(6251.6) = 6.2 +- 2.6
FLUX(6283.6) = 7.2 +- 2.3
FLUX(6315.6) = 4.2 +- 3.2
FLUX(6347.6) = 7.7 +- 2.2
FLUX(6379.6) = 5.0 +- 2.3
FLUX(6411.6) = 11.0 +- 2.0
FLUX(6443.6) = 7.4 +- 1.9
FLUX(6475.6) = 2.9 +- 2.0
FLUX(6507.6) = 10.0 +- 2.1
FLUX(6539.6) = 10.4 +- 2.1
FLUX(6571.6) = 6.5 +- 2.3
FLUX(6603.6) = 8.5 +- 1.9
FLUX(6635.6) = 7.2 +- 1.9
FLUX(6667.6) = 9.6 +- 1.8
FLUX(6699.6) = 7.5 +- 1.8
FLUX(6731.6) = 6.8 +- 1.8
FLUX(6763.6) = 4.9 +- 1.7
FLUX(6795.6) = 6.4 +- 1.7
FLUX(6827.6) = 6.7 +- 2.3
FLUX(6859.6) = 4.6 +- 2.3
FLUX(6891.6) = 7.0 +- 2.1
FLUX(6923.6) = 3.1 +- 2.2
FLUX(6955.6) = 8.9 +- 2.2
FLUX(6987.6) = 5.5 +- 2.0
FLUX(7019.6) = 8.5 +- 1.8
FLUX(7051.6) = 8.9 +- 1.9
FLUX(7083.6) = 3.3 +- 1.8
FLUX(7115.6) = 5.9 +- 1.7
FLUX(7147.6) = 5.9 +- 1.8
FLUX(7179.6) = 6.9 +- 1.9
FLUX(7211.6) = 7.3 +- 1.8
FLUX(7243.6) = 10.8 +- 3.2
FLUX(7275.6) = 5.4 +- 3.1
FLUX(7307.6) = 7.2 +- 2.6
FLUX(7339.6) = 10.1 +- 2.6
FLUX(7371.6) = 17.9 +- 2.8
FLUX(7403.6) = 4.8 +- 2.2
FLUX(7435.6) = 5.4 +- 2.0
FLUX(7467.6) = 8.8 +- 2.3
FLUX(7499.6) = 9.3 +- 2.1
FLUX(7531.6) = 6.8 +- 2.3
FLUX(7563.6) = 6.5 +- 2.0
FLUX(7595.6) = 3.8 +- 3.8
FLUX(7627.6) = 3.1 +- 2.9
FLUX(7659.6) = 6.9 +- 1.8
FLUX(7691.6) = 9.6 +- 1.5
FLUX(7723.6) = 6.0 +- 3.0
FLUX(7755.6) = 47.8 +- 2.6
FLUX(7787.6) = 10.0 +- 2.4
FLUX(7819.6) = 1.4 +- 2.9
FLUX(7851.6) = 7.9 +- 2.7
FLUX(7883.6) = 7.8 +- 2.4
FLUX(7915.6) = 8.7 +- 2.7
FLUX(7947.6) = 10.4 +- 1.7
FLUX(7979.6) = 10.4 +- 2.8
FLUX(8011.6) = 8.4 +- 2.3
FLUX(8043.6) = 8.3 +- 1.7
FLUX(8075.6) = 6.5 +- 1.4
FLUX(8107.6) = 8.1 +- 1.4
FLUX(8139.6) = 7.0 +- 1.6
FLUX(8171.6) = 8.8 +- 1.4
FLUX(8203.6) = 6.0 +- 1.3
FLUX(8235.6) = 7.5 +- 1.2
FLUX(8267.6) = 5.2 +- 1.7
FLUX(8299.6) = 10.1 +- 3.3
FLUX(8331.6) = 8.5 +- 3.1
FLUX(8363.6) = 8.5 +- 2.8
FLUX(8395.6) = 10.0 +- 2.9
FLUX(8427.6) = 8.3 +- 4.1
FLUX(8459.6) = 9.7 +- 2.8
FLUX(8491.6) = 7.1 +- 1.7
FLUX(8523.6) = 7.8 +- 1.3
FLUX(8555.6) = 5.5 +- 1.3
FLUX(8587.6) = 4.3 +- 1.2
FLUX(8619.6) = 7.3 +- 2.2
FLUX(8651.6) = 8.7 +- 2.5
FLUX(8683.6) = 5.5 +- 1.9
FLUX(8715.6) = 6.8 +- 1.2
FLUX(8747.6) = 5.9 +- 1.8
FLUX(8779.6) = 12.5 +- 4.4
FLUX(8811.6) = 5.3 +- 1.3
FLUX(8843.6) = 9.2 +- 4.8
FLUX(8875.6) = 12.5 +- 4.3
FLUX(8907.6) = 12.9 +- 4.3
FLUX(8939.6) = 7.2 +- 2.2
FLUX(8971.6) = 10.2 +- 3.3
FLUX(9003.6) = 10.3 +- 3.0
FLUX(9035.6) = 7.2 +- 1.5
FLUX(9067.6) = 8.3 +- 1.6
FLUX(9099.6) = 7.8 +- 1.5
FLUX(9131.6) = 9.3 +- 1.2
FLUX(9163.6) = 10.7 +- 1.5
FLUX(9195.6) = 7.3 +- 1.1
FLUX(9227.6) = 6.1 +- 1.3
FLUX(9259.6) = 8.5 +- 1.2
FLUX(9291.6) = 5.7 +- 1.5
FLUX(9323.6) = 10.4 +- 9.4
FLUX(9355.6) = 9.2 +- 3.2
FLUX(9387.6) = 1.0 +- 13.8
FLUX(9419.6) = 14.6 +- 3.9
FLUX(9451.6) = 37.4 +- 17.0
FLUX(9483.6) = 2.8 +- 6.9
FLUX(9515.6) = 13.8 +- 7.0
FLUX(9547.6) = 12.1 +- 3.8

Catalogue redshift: 0.97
